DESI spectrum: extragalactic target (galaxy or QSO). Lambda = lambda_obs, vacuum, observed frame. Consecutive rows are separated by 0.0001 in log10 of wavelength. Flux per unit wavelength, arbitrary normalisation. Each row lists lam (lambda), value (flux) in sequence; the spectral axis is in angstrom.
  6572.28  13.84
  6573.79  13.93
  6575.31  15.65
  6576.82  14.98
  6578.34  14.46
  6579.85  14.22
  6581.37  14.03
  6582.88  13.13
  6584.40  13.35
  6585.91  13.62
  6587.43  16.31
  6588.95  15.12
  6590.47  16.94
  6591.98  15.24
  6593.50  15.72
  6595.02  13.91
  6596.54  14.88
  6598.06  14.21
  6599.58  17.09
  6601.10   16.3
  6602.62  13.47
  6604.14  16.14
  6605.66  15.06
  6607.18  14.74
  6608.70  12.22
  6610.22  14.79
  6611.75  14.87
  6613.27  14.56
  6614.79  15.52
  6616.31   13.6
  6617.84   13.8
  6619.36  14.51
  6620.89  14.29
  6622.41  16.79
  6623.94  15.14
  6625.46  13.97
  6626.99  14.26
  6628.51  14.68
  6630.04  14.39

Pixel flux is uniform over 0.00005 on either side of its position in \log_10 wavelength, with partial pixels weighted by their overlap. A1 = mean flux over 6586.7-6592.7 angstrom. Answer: 15.9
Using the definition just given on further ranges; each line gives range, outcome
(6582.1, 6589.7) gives 14.3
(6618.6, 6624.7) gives 15.2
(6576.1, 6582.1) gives 14.4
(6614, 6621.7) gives 14.4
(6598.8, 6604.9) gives 15.7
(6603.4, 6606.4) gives 15.6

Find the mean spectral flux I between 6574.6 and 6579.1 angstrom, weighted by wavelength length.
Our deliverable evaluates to 15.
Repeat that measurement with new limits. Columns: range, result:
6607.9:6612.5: 14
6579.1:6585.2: 13.7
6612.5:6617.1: 14.6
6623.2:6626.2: 14.6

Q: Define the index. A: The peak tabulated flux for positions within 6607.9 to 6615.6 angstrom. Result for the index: 15.52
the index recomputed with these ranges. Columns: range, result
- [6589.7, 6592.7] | 16.94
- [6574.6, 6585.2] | 15.65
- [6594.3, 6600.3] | 17.09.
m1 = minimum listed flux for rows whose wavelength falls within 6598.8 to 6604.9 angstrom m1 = 13.47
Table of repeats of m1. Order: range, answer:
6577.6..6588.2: 13.13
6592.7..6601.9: 13.91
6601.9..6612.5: 12.22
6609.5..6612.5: 14.79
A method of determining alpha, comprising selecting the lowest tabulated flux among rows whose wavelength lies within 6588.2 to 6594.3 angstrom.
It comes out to 15.12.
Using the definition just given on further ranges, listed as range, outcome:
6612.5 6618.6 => 13.6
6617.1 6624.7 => 13.8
